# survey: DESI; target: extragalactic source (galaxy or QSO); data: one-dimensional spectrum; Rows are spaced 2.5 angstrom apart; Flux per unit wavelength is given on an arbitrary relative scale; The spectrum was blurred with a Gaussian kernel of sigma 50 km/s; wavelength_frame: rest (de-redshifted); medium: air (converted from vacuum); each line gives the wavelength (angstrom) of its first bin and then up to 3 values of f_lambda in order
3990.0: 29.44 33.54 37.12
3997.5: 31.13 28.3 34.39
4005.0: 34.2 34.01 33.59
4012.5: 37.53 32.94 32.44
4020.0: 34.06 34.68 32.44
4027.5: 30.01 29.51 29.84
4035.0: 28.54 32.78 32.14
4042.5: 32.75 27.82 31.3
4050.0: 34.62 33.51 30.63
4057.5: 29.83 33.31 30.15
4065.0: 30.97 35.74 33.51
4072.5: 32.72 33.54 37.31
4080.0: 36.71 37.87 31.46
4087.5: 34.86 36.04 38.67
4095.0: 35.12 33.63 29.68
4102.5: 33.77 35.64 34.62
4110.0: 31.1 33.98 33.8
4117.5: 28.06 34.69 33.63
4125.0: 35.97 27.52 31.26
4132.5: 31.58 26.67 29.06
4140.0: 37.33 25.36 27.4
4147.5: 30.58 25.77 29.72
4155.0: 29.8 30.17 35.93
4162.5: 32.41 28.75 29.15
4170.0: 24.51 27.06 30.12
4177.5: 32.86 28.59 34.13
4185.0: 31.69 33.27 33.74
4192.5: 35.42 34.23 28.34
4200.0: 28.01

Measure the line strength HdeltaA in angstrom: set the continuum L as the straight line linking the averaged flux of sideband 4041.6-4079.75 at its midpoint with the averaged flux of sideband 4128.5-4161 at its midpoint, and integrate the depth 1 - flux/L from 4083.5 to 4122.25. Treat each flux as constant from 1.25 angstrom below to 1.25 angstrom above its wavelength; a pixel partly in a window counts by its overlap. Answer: -2.97 angstrom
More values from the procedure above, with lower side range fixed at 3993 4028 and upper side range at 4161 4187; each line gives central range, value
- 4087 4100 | -1.4 angstrom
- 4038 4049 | 0.5 angstrom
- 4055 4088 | -1.4 angstrom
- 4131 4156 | 1.1 angstrom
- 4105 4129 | -1.1 angstrom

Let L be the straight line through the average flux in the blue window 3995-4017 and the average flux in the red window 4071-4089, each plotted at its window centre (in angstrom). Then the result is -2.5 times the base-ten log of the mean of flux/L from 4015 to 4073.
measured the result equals 0.08 mag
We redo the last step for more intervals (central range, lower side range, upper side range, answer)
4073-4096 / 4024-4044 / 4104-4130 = -0.115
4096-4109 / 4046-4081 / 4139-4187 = -0.052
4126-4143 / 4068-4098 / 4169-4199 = 0.104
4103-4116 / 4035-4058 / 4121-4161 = -0.100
